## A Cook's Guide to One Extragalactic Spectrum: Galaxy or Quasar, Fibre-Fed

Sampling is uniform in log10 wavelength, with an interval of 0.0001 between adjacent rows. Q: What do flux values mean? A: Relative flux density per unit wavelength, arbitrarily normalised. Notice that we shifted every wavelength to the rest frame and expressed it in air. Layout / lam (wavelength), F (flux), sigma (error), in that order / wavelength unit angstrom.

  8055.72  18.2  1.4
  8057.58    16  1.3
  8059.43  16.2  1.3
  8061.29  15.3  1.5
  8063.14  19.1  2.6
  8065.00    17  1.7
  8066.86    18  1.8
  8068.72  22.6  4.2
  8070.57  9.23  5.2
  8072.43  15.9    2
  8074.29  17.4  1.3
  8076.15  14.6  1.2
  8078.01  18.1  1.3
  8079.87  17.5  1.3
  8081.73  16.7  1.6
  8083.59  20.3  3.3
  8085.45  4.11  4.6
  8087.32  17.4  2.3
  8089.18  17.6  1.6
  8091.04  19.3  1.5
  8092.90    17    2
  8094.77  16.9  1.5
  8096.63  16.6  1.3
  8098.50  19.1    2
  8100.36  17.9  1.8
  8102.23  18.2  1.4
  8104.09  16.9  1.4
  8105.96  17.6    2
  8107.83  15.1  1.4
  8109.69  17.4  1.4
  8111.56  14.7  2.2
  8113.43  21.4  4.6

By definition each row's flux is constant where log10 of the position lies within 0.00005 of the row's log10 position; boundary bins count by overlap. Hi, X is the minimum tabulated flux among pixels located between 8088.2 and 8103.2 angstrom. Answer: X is 16.6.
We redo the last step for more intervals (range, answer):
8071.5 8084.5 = 14.6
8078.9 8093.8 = 4.11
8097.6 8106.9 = 16.9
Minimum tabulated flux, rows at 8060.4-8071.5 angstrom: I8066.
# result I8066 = 9.23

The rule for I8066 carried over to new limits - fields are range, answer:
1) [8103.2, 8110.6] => 15.1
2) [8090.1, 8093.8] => 17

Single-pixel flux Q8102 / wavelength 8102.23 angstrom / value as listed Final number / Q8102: 18.2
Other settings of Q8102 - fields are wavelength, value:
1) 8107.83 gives 15.1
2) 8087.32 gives 17.4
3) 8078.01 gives 18.1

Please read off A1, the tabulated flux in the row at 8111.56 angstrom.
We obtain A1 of 14.7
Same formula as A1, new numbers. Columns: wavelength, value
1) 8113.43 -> 21.4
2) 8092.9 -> 17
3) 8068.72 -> 22.6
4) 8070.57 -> 9.23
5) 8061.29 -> 15.3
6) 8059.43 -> 16.2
